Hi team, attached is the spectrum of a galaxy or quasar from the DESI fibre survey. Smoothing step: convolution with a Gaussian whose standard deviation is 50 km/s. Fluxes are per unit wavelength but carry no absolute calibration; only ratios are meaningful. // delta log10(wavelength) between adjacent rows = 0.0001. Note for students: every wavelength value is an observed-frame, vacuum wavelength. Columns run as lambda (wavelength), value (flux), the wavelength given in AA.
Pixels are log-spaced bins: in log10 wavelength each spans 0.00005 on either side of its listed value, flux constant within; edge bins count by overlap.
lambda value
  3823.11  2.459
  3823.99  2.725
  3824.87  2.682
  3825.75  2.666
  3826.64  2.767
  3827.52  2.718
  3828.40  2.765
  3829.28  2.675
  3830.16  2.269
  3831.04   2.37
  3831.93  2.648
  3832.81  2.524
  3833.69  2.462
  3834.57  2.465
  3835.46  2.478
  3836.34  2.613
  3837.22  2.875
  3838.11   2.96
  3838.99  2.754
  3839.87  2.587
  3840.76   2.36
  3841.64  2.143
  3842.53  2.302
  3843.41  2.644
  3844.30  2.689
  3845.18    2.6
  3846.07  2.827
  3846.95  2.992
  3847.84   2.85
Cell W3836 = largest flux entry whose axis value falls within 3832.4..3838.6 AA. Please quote 2.96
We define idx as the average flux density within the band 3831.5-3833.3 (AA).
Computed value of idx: 2.59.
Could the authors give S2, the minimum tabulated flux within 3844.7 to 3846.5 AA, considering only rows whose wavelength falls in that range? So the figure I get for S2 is 2.6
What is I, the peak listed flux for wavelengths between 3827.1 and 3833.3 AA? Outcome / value 2.765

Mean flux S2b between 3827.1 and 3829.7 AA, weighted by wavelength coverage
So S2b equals 2.72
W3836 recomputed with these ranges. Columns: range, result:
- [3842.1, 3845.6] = 2.689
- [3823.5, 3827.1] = 2.767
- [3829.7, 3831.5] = 2.37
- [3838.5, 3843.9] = 2.754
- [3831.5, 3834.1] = 2.648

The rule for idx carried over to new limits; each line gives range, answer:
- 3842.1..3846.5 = 2.61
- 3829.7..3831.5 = 2.32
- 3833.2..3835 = 2.47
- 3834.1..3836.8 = 2.52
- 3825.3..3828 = 2.71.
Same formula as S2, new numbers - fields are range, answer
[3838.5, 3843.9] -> 2.143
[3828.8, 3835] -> 2.269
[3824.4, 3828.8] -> 2.666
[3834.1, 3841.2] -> 2.36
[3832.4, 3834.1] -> 2.462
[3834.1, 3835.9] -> 2.465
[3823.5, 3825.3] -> 2.682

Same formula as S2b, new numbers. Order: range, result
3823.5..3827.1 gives 2.7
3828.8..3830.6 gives 2.48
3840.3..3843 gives 2.27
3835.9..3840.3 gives 2.76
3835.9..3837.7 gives 2.75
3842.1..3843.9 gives 2.48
